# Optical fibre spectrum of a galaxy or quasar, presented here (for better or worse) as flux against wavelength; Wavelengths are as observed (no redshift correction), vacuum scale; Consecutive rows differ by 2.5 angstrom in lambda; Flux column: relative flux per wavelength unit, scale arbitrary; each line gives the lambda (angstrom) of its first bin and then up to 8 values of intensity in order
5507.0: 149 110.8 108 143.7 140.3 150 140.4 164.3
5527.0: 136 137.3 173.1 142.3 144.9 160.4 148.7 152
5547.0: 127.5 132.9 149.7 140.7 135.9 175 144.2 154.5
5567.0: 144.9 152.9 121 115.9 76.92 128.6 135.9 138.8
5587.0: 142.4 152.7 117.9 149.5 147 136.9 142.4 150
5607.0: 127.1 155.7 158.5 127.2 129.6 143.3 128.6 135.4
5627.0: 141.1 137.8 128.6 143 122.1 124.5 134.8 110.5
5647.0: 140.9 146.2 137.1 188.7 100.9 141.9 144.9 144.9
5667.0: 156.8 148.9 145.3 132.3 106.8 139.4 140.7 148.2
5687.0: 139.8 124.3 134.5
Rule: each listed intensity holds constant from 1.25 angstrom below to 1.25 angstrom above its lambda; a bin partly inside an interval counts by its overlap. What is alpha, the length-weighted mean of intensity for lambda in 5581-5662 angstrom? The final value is 138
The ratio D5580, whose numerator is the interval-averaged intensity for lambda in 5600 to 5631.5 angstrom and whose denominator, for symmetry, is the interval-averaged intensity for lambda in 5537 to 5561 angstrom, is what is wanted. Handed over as 0.95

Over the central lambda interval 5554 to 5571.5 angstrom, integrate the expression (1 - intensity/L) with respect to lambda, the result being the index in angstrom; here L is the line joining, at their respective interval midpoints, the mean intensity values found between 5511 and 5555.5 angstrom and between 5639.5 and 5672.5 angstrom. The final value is -0.7 angstrom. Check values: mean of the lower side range 144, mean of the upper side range 141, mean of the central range 149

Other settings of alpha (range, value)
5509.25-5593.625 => 140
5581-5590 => 142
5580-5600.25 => 140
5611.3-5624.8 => 136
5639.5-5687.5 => 139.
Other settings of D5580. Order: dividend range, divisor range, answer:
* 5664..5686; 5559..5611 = 1.01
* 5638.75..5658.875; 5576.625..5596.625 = 1.02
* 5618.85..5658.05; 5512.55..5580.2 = 0.95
